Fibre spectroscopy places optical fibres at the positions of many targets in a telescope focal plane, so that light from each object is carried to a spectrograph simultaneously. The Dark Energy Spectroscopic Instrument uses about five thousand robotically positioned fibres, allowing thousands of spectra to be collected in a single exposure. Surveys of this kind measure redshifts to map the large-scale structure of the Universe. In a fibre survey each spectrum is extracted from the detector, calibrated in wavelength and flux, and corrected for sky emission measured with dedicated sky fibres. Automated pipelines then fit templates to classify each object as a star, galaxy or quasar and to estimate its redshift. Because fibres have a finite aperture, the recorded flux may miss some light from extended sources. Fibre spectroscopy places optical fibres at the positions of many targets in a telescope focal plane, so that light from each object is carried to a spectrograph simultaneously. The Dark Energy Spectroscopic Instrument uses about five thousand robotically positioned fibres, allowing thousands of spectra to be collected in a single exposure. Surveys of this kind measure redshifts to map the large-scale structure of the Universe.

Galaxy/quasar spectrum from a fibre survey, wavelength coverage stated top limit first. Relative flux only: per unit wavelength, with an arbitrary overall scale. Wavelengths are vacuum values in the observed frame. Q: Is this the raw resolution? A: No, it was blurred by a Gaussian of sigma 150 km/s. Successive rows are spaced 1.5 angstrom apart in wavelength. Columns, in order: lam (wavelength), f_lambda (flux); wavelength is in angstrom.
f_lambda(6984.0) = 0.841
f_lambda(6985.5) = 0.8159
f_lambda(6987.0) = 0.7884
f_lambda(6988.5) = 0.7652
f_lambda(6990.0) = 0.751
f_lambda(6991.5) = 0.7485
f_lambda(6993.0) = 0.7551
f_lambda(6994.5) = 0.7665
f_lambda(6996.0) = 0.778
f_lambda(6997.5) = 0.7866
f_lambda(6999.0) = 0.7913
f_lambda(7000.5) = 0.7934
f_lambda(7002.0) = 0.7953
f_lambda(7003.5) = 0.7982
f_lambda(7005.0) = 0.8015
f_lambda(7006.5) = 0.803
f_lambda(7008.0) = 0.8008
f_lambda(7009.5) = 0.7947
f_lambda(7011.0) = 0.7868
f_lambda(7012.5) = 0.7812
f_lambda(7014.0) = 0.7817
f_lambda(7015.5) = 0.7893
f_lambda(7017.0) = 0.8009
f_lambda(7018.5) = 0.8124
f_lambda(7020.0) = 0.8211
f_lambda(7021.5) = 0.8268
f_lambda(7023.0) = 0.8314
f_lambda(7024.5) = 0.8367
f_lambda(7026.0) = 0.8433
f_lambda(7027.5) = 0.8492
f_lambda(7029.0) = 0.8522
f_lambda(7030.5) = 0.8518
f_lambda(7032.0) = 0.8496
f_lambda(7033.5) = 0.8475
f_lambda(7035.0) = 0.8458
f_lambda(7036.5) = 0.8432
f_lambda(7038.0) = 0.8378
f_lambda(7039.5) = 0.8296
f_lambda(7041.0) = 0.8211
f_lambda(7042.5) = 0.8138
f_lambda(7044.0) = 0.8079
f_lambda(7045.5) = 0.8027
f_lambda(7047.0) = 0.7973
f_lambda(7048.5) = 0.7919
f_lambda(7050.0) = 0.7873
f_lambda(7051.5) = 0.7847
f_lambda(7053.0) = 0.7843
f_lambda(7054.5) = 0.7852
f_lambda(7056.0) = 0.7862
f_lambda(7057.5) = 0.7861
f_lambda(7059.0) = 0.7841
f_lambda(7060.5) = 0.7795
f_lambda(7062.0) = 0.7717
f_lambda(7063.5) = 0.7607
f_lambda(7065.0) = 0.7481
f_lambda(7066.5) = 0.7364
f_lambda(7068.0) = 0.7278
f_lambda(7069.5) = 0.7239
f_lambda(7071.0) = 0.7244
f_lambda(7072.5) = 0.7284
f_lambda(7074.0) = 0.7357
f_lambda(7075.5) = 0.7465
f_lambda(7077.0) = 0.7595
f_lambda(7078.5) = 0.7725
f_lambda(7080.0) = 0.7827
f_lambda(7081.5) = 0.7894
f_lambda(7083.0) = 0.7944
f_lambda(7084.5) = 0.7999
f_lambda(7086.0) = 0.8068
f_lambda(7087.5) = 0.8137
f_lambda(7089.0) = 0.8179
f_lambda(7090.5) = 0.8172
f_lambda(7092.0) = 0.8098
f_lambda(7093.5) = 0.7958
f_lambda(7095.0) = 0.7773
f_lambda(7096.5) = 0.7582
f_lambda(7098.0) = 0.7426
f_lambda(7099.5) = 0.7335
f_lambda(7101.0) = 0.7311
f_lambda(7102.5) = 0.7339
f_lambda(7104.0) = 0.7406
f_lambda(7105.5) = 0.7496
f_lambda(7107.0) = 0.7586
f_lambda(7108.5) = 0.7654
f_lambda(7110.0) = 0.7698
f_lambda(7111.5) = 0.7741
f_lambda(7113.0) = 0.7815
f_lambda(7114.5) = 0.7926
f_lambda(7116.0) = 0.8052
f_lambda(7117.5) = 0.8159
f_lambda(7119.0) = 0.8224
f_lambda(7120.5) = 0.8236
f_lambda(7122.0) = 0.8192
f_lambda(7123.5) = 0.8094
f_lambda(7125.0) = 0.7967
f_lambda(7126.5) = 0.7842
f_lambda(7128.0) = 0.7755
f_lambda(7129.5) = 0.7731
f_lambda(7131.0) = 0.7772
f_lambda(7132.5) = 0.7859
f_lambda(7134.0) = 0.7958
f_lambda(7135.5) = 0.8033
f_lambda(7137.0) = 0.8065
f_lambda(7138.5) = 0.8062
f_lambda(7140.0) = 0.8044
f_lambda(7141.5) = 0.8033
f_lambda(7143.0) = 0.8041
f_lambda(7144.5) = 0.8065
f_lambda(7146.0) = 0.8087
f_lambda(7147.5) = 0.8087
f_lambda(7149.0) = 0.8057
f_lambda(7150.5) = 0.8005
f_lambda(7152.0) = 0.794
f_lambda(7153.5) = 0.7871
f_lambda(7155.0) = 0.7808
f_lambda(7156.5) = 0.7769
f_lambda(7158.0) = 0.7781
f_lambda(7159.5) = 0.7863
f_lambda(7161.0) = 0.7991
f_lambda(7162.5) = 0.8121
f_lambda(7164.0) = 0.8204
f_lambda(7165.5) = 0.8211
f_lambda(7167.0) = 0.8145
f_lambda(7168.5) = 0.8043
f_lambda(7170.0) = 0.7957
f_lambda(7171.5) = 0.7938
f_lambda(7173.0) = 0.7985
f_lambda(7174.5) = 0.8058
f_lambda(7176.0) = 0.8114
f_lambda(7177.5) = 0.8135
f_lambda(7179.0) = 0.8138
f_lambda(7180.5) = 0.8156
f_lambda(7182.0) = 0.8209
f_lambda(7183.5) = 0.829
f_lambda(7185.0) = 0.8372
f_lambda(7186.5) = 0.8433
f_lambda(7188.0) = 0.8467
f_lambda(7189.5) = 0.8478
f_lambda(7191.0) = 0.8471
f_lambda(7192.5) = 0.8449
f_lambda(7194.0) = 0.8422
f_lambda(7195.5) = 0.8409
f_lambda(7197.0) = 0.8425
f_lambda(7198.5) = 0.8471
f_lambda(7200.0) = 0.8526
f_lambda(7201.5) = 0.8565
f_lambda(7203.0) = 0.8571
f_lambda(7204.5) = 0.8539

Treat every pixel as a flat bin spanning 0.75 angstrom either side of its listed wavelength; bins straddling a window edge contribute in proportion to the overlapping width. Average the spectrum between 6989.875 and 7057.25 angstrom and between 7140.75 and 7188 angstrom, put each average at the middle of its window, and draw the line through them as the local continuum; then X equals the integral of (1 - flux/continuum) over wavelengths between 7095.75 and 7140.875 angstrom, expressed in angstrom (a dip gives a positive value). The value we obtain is 1.4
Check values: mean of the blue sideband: 0.806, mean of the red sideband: 0.807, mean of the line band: 0.781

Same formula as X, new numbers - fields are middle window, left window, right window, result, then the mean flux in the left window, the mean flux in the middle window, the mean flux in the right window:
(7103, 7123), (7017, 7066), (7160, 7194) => 0.74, 0.811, 0.786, 0.82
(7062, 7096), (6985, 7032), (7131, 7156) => 1.22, 0.801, 0.771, 0.799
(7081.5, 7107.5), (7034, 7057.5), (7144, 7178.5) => 0.94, 0.808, 0.776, 0.801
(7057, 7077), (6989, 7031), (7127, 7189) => 1.29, 0.801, 0.75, 0.804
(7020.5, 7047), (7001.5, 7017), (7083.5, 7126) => -1.42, 0.794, 0.834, 0.784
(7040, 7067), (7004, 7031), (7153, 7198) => 0.96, 0.814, 0.786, 0.816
